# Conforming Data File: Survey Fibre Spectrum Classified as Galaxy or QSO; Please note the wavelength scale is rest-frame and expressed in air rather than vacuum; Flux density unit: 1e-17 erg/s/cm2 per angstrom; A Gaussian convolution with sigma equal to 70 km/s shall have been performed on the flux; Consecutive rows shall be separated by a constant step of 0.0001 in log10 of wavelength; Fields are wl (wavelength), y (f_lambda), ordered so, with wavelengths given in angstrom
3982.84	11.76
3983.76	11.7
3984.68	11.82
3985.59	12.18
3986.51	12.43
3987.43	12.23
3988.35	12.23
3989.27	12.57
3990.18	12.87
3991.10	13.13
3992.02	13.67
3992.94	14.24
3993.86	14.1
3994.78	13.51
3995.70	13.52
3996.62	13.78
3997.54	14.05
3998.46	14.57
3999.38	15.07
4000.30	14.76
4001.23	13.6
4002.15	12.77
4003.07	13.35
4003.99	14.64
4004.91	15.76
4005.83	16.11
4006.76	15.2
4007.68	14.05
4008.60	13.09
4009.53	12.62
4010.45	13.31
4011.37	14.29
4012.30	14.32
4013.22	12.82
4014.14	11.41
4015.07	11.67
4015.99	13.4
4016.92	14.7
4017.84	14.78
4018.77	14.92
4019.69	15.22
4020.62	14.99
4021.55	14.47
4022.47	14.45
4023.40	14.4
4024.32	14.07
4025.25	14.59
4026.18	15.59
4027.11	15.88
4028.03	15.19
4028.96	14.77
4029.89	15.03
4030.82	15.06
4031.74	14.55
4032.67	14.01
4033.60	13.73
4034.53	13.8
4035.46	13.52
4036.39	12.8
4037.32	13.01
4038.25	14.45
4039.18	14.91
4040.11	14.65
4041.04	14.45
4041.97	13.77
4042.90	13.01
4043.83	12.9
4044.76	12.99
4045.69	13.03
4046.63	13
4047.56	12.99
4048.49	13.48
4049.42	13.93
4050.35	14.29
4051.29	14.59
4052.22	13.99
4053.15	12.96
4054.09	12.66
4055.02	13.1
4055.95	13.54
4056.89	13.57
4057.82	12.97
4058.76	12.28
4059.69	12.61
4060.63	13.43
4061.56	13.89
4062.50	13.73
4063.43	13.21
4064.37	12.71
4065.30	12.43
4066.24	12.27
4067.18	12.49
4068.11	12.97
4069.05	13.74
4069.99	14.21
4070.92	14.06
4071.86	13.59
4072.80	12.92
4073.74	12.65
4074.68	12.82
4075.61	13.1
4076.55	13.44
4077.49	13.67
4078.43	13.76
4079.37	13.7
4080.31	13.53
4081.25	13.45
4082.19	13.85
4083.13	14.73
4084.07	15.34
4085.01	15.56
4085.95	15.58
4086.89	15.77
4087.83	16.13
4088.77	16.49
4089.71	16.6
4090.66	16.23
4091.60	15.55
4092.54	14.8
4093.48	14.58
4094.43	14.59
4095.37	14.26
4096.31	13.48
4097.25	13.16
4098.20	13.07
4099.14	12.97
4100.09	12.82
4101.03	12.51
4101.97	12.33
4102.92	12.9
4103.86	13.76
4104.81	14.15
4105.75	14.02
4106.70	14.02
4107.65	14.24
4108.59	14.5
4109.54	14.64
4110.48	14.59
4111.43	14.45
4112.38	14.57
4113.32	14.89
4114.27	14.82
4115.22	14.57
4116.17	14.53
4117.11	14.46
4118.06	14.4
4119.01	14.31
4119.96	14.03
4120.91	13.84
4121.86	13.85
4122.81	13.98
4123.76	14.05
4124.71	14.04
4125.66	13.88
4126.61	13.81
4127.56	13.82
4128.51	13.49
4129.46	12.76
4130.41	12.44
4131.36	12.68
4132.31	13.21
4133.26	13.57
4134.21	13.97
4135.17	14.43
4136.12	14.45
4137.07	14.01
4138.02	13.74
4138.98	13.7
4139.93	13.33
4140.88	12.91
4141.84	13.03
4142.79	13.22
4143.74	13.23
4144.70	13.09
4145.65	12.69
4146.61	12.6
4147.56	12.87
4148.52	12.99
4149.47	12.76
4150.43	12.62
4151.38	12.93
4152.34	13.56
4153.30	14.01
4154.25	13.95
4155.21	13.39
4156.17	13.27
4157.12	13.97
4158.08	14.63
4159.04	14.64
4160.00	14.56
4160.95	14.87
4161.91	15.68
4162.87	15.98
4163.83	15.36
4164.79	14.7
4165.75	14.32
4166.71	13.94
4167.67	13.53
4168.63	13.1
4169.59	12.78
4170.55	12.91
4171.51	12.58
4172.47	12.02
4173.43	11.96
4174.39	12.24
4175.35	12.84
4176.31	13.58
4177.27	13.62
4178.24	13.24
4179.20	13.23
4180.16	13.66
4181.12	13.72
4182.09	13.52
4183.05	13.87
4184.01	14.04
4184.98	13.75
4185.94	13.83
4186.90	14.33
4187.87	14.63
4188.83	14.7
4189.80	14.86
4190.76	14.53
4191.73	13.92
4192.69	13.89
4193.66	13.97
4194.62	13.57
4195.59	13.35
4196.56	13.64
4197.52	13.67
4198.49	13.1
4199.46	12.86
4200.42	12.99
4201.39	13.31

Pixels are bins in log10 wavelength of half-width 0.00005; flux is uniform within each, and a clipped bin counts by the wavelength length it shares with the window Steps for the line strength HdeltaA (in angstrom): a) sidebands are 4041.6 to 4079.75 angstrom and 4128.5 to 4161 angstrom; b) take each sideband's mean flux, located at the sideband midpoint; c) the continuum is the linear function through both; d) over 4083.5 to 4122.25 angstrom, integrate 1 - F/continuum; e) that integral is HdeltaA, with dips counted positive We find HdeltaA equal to -3.1 angstrom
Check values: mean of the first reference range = 13.3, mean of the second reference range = 13.5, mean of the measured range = 14.4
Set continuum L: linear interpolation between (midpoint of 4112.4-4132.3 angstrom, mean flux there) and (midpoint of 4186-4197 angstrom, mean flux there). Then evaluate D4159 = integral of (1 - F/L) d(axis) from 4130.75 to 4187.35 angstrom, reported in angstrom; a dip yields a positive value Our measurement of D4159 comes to 1.8 angstrom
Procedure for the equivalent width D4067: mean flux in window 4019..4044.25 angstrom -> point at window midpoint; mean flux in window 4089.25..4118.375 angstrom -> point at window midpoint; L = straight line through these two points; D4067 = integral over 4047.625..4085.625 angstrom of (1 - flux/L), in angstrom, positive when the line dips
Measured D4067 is 2.1 angstrom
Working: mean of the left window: 14.4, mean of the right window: 14.2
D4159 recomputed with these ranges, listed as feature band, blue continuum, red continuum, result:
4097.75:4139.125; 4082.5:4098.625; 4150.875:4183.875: 2.02 angstrom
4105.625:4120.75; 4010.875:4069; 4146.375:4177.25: -0.85 angstrom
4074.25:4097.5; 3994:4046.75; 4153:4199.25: -1.02 angstrom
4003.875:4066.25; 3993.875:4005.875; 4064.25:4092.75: 1.41 angstrom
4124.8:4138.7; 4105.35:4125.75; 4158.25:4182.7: 0.52 angstrom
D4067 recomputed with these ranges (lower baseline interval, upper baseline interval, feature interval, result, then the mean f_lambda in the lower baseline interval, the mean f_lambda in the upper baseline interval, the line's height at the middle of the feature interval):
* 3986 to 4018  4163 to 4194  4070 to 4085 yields 0.0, 13.7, 13.7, 13.7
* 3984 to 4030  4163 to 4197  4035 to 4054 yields 0.3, 13.9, 13.7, 13.9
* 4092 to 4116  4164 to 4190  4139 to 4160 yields 0.5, 14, 13.5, 13.7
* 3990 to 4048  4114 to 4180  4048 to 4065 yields 0.7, 14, 13.6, 13.9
